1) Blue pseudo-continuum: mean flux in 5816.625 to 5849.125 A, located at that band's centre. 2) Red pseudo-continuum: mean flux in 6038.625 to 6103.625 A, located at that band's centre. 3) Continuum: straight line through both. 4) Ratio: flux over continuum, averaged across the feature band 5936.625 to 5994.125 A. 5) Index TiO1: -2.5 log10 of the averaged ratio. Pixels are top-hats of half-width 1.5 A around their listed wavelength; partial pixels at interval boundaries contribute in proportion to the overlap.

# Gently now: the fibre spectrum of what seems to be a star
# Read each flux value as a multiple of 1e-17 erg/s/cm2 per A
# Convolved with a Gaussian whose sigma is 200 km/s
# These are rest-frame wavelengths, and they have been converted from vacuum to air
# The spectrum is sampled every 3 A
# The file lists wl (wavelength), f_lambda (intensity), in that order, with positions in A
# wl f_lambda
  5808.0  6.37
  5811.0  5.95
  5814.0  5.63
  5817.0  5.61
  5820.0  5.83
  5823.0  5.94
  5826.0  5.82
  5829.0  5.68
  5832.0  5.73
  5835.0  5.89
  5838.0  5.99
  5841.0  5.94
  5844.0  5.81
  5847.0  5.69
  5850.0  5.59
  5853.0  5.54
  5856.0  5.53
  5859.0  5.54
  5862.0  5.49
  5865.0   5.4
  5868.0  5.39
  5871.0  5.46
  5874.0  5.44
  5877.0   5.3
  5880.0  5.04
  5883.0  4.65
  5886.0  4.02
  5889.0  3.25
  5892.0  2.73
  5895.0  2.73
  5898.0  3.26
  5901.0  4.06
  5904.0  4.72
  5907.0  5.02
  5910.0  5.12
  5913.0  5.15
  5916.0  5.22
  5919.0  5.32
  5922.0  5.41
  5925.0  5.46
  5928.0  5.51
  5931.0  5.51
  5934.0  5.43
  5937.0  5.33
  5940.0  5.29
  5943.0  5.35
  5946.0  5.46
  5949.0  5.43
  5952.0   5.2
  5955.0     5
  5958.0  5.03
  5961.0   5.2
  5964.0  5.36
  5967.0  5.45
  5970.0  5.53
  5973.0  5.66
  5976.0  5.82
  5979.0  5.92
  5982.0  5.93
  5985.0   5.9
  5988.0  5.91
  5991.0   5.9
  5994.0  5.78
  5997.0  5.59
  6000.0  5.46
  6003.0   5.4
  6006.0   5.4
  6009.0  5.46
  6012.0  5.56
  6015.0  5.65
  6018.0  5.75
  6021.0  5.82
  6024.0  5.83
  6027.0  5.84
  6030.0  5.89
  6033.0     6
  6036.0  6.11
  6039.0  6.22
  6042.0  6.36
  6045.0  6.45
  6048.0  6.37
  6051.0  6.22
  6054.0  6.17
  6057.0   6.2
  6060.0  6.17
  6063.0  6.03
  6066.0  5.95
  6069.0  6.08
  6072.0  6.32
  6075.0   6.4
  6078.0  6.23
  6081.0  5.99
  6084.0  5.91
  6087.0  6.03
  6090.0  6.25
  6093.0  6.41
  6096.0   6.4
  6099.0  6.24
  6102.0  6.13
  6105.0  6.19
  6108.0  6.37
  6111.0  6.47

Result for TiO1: 0.10 mag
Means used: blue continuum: 5.81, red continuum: 6.21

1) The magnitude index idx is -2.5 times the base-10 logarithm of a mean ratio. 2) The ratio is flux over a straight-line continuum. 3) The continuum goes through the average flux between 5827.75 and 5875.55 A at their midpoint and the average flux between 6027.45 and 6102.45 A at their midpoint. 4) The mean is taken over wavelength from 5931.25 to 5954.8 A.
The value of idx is 0.10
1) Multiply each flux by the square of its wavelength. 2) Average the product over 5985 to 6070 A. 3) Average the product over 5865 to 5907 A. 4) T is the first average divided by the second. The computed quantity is 1.42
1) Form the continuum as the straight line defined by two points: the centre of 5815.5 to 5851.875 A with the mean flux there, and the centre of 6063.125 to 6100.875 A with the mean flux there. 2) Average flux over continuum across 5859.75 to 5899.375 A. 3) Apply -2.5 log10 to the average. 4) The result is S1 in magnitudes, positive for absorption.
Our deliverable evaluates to 0.29 mag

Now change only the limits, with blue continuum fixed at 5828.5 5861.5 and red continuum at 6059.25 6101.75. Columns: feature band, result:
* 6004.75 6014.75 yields 0.10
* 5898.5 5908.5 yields 0.29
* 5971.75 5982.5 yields 0.03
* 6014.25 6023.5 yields 0.05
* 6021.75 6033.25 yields 0.04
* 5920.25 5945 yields 0.09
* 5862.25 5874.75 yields 0.06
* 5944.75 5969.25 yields 0.13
